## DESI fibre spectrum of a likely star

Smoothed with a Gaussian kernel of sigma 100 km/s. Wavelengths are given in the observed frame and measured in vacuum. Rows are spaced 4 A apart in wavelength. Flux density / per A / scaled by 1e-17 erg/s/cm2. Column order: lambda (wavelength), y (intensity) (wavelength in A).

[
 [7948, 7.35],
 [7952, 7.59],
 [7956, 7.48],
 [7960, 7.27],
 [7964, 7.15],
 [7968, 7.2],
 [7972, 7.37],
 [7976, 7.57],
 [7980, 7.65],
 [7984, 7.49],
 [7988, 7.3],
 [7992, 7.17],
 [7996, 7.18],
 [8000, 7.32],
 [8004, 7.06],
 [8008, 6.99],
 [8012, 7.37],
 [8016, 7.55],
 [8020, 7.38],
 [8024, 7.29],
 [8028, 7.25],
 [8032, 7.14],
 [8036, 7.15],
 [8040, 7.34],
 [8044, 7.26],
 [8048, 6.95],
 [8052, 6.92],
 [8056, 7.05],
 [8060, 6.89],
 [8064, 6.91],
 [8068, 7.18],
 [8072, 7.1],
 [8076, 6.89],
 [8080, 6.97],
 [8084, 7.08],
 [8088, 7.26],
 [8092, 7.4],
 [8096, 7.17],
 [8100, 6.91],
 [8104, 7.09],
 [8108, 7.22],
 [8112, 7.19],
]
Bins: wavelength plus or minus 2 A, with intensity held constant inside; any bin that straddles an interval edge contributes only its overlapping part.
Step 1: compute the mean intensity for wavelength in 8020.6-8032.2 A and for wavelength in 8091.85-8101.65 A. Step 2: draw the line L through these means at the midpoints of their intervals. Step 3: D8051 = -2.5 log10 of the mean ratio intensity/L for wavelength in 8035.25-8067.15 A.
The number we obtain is 0.023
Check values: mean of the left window 7.26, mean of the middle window 7.06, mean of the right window 7.12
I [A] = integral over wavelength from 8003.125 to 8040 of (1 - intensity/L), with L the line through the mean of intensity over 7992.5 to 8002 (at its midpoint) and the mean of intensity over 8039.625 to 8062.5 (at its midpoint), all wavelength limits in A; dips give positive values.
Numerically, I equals -0.53 A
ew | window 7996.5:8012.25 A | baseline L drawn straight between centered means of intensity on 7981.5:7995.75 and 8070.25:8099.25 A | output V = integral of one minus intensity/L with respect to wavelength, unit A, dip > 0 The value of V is 0.25 A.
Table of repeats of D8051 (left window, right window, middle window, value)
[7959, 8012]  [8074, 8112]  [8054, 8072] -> 0.02 mag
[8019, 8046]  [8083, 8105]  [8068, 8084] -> 0.02 mag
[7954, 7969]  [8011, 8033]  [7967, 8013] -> 0.00 mag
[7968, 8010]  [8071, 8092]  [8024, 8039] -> 0.00 mag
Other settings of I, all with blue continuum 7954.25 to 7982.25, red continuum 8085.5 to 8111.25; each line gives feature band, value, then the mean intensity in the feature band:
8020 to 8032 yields 0.0 A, 7.27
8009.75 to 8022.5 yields -0.2 A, 7.42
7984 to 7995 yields 0.1 A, 7.28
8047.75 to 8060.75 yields 0.5 A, 6.96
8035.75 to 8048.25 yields 0.1 A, 7.21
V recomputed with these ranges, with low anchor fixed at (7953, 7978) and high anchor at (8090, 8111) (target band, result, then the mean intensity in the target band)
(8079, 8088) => 0.13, 7.08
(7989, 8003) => 0.17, 7.22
